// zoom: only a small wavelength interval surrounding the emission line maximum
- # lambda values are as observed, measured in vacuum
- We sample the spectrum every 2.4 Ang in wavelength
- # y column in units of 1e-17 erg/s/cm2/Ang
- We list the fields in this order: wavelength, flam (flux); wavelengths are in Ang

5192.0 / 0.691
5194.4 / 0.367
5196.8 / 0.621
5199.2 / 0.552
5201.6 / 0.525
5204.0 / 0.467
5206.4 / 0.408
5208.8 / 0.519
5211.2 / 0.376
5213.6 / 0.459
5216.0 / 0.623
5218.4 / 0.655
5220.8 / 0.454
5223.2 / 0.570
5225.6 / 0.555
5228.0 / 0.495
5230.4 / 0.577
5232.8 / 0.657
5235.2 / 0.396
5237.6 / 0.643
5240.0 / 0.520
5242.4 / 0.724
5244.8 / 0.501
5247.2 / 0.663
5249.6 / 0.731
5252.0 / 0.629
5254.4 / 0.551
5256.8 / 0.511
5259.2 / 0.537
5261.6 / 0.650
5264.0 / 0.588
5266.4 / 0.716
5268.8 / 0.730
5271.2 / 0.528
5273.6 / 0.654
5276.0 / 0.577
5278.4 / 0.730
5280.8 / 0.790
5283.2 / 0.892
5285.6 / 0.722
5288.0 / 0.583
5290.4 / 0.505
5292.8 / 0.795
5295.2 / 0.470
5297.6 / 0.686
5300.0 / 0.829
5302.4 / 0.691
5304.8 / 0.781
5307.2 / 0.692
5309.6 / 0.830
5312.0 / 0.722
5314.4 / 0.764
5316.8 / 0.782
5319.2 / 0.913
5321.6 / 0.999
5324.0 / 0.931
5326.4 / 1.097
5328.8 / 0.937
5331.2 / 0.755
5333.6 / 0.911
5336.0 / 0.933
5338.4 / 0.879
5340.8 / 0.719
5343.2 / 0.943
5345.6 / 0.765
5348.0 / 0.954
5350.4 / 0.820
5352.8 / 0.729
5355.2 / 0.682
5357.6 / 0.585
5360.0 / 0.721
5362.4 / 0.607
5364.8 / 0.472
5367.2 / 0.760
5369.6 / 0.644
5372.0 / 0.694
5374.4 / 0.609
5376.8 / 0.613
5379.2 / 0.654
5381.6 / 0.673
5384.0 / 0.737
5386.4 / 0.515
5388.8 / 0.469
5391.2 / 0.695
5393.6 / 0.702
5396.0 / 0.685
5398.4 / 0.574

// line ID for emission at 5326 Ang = C III]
